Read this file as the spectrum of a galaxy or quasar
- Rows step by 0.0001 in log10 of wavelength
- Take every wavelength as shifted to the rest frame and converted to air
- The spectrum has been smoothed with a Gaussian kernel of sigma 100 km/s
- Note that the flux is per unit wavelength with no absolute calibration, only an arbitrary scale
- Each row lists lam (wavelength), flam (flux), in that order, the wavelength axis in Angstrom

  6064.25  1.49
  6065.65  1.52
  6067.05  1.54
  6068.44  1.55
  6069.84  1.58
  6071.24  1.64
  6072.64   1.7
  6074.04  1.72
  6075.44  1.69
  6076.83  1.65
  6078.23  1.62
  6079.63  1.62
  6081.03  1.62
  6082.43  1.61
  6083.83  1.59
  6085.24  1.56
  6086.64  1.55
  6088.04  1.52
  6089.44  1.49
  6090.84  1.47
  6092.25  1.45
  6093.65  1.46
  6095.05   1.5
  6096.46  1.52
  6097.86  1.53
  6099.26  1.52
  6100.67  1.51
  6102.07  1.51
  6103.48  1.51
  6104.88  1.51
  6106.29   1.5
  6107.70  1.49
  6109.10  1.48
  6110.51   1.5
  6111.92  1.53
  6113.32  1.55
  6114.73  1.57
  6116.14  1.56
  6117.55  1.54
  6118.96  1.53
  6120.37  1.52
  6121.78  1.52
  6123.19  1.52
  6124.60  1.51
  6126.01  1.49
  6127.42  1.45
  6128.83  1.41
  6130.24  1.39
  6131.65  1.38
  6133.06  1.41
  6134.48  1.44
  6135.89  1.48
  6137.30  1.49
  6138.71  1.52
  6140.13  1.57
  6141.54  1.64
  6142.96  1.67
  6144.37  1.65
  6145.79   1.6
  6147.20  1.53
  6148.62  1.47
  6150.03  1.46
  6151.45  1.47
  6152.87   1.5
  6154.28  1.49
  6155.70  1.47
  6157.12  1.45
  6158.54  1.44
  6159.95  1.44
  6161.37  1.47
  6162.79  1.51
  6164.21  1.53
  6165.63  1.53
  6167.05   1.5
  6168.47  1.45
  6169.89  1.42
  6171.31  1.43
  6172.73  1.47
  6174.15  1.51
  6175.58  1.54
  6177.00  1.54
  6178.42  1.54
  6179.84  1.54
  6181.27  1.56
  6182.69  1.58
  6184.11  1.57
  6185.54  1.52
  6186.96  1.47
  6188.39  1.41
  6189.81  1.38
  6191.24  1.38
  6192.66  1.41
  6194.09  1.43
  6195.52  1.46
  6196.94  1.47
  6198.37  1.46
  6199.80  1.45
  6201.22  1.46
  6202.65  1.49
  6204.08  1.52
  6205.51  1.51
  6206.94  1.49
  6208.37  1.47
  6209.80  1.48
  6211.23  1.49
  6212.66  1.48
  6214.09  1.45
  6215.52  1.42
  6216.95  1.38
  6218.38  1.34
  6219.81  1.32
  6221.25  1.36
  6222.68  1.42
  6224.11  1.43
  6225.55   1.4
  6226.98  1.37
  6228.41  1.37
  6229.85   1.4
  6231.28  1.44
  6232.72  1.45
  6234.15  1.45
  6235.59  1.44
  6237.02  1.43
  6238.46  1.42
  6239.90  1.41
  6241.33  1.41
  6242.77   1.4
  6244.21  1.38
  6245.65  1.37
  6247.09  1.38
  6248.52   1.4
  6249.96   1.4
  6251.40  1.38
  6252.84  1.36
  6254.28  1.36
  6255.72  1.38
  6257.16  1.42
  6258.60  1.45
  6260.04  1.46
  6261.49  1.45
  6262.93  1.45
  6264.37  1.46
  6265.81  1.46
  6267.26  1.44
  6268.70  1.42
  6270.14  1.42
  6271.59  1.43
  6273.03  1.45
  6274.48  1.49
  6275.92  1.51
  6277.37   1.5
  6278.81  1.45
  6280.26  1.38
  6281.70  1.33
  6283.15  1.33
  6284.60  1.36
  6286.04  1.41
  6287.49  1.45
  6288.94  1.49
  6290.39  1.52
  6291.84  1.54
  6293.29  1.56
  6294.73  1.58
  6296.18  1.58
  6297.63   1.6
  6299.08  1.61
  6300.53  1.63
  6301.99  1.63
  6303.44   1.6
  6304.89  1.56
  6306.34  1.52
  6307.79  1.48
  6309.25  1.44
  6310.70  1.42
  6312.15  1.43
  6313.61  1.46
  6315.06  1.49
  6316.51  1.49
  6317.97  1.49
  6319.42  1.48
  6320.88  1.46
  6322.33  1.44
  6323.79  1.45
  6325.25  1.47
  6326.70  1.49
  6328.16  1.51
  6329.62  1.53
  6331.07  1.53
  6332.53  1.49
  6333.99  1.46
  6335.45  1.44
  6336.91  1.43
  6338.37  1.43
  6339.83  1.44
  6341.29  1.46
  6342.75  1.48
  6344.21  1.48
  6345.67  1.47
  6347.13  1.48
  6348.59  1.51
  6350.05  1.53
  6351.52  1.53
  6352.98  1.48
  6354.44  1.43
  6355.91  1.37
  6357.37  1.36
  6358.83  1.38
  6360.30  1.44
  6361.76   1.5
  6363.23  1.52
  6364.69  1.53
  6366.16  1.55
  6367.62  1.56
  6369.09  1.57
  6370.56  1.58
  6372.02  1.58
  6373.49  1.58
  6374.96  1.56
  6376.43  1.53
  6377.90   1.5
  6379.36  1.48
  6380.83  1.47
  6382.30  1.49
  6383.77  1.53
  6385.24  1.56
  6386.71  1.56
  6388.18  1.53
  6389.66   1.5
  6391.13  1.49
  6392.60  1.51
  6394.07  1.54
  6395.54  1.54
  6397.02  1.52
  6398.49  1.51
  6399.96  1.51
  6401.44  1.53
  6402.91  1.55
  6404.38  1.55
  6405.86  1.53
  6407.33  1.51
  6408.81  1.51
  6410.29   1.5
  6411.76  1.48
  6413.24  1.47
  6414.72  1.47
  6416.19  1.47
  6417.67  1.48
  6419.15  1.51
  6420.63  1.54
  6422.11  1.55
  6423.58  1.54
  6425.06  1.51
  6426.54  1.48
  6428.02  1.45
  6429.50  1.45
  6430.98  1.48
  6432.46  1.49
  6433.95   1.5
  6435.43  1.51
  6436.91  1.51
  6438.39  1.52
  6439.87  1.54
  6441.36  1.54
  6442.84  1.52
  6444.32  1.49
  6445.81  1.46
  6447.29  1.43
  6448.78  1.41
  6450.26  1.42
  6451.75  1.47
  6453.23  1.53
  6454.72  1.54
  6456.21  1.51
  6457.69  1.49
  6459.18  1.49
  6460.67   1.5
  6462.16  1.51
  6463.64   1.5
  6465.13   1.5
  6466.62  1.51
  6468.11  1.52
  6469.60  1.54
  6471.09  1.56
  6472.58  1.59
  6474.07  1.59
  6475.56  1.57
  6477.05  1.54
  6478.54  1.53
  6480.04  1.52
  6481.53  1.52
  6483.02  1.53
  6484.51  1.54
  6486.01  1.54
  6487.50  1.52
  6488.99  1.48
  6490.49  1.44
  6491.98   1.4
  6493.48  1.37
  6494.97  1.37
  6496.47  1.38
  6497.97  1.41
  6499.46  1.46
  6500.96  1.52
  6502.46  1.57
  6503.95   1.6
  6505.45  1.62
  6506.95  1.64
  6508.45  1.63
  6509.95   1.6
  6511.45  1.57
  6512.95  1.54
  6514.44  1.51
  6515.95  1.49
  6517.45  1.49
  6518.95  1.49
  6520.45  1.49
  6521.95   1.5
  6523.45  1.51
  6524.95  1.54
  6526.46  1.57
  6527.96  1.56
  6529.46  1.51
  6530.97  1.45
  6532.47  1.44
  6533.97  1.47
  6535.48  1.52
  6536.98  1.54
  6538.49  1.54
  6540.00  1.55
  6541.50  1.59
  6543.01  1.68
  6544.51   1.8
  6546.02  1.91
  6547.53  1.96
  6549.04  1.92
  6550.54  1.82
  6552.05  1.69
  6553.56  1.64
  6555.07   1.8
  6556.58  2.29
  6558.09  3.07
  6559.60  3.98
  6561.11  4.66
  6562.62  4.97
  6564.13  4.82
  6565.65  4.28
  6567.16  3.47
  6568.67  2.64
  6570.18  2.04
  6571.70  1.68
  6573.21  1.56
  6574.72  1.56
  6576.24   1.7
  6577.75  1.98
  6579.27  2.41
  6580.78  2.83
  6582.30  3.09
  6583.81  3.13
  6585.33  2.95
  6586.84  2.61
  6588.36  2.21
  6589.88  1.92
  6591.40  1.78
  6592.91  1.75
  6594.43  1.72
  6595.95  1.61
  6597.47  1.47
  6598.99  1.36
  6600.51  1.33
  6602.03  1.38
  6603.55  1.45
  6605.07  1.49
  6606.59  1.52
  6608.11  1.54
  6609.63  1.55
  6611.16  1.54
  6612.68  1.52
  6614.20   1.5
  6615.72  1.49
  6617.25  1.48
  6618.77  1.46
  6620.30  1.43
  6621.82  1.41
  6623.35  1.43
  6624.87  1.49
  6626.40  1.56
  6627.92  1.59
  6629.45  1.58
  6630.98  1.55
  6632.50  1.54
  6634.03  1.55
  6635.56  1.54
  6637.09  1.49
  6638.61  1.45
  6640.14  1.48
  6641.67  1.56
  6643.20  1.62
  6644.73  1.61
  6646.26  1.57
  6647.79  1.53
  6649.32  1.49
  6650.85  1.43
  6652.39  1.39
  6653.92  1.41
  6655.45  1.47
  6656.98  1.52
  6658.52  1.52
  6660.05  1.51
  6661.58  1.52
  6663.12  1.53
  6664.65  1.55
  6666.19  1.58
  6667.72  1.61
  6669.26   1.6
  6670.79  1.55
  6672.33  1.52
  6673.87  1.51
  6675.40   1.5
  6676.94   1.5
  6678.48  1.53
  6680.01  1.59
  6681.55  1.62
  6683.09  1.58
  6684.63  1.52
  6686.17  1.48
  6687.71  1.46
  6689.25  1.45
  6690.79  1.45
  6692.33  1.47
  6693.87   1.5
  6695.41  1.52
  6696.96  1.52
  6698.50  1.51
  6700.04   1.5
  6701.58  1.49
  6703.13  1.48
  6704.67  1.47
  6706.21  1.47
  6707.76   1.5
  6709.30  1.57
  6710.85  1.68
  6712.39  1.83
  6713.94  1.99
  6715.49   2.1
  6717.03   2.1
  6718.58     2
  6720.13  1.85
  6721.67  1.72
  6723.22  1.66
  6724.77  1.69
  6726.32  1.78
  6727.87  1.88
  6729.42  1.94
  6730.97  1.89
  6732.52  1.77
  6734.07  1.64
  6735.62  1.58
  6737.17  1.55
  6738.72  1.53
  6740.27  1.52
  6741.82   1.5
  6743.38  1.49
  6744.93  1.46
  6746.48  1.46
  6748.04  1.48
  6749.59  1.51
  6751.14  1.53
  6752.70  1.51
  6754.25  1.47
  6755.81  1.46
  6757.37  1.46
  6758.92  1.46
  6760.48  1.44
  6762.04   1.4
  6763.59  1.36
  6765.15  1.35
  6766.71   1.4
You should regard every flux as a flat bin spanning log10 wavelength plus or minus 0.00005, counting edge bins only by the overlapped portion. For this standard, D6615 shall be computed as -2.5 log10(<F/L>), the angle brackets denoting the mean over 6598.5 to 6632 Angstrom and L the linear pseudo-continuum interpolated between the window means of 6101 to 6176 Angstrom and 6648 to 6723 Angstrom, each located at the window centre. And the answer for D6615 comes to 0.058 mag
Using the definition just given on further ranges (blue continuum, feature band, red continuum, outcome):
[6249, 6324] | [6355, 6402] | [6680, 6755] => -0.01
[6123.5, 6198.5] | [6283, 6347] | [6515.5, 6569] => 0.18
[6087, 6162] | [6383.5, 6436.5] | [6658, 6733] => 0.04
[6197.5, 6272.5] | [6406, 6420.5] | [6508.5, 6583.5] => 0.21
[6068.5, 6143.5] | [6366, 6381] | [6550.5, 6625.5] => 0.21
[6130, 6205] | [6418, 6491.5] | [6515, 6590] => 0.31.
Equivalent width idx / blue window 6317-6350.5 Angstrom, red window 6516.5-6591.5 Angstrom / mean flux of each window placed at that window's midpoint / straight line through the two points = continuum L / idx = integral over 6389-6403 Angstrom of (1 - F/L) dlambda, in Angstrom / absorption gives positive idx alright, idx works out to 1.3 Angstrom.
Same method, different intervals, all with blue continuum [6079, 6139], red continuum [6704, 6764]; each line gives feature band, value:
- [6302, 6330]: 1.1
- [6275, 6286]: 0.9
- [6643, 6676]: 2.0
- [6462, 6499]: 2.0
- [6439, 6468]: 1.6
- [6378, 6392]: 0.5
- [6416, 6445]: 1.3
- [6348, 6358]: 0.6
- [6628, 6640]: 0.6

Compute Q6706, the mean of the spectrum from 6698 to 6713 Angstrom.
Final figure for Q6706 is 1.55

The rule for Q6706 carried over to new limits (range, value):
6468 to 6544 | 1.52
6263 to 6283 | 1.44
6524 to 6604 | 2.16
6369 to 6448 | 1.51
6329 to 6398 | 1.5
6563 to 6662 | 1.83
